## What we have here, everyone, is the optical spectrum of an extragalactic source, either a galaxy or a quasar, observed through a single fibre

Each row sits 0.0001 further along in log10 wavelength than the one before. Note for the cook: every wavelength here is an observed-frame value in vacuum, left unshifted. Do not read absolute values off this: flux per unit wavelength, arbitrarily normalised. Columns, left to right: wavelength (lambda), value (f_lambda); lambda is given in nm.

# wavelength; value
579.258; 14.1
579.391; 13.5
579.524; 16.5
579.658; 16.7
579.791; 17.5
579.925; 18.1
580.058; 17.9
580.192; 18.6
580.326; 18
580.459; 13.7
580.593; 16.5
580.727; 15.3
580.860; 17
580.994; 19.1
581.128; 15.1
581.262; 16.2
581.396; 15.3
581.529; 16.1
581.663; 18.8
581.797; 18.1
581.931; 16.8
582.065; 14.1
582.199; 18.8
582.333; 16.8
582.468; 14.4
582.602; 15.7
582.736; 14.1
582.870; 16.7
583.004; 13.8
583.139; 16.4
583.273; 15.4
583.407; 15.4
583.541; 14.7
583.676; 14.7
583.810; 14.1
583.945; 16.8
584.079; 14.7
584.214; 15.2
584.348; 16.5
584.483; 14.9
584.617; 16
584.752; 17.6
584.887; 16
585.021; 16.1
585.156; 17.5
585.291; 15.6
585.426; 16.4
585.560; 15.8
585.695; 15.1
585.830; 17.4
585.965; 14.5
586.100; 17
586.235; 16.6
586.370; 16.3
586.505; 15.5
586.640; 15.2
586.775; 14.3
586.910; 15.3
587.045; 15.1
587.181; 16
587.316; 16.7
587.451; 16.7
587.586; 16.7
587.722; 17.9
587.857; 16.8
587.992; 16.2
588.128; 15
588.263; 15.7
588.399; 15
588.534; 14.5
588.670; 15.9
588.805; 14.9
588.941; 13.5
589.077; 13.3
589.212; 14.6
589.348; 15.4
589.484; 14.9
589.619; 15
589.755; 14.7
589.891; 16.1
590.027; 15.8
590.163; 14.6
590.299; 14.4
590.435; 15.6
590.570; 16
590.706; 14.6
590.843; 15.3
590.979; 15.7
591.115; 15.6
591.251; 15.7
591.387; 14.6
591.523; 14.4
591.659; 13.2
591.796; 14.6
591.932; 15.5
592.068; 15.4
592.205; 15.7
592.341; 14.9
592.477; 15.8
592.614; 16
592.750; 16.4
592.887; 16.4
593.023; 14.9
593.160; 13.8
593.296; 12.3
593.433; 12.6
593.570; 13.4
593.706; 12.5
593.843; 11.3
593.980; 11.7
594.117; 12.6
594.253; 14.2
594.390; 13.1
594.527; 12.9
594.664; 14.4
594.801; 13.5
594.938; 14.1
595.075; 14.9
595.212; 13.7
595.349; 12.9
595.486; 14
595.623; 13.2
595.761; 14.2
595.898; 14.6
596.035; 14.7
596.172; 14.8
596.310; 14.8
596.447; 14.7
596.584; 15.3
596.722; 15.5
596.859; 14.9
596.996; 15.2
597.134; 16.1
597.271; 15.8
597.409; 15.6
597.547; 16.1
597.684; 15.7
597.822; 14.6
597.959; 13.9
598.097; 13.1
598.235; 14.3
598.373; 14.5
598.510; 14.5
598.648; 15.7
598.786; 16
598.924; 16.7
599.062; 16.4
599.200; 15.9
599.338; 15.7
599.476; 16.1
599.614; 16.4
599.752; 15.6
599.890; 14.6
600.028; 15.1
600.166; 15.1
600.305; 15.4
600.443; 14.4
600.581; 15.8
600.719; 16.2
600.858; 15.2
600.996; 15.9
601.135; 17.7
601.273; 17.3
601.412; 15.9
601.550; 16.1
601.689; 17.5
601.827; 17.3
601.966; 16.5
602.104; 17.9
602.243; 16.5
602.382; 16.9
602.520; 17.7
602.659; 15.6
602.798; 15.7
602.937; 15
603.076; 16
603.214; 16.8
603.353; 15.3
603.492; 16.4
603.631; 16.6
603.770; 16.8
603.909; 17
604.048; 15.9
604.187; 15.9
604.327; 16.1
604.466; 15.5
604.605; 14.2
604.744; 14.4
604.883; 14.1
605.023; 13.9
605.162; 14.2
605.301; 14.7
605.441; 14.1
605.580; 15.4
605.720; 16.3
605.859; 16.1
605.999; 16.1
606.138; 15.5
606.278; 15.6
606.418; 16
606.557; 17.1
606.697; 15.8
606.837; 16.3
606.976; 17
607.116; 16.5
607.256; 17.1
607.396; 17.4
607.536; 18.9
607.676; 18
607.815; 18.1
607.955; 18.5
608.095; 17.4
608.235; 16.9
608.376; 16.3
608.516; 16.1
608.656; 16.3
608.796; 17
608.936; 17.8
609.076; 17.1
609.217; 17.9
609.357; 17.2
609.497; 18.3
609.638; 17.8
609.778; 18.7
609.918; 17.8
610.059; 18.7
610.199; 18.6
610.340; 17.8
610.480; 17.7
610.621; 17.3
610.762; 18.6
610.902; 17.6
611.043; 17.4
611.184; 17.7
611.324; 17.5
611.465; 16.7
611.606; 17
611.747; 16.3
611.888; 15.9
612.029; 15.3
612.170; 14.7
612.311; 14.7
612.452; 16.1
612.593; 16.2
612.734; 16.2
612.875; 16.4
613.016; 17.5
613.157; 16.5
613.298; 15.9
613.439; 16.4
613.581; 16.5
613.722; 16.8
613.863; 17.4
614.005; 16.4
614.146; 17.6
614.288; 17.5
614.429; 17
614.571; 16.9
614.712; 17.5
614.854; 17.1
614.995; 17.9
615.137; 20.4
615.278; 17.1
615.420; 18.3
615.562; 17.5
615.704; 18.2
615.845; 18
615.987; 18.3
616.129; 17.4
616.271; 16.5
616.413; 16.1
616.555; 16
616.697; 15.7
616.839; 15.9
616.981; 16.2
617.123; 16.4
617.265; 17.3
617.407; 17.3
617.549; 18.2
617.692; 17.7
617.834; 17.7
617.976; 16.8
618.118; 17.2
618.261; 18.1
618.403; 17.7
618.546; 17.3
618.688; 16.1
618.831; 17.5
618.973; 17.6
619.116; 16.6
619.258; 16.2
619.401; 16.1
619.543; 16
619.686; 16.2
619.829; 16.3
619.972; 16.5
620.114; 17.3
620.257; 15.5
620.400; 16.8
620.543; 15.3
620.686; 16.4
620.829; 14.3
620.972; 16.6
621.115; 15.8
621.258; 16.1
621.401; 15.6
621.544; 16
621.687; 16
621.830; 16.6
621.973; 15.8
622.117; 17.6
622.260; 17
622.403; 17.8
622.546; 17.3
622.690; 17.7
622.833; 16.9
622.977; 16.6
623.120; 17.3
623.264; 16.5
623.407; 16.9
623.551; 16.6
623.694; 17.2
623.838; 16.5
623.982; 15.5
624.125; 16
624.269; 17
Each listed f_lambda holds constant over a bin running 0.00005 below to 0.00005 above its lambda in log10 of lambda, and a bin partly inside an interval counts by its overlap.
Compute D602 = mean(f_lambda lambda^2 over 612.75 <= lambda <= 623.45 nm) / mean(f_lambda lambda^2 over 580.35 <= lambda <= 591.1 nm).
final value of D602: 1.19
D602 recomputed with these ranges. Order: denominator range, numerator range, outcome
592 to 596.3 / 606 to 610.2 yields 1.29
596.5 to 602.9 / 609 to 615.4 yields 1.13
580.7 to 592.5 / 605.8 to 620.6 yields 1.19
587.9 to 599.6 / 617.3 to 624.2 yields 1.24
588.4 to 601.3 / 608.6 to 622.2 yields 1.22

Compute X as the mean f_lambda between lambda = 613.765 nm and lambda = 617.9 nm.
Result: 17.3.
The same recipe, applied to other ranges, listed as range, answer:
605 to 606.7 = 15.5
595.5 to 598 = 15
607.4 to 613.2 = 17.2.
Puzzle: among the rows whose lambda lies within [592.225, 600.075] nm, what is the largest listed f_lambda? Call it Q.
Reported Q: 16.7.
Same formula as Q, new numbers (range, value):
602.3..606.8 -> 17.7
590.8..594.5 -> 16.4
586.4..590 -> 17.9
